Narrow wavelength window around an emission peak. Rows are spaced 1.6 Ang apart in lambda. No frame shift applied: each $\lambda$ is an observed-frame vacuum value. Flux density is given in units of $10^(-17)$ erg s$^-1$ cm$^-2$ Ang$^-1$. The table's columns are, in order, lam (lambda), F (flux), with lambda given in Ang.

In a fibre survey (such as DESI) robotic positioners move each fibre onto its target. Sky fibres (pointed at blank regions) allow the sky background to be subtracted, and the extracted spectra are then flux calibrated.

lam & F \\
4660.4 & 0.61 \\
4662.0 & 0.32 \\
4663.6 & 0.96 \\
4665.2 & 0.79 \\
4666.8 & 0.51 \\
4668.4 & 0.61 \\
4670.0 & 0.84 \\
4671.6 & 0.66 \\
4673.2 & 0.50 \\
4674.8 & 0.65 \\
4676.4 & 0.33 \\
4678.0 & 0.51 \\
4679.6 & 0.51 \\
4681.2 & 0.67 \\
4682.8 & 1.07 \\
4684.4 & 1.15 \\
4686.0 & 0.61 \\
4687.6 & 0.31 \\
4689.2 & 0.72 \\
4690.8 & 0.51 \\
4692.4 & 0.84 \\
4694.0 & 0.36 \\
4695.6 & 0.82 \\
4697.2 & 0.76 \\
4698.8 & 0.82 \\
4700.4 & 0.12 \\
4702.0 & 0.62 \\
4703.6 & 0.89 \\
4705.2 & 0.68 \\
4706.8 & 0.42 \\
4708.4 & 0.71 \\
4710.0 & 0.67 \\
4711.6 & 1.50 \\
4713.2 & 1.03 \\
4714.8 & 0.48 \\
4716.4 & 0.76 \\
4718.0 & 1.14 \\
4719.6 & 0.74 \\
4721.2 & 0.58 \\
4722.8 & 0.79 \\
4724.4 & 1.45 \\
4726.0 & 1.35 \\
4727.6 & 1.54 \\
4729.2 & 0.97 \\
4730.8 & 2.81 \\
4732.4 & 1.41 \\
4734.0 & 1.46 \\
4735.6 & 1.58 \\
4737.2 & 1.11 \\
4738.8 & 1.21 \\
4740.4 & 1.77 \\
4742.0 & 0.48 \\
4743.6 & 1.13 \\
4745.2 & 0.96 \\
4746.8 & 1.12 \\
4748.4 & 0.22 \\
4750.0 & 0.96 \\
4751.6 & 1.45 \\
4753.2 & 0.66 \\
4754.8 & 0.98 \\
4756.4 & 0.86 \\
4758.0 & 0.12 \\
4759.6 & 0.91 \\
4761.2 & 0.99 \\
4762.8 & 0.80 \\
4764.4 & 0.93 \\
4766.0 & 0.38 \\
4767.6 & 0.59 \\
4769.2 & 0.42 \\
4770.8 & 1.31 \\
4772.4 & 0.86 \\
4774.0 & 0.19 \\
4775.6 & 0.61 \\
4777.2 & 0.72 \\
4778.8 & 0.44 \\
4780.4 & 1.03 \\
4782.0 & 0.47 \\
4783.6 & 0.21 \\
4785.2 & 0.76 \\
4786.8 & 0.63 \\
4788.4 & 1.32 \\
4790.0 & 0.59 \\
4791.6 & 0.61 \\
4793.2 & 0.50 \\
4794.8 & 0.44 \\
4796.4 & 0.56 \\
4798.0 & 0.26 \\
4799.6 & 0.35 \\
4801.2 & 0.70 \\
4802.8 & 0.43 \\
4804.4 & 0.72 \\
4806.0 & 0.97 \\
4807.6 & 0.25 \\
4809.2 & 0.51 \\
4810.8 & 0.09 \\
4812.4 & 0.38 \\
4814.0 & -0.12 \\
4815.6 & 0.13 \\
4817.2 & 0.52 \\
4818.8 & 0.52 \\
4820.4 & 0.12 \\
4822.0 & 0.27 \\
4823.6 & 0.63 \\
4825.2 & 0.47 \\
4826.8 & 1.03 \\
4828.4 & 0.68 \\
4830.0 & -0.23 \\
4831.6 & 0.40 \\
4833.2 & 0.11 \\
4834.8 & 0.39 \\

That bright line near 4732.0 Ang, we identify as C III]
